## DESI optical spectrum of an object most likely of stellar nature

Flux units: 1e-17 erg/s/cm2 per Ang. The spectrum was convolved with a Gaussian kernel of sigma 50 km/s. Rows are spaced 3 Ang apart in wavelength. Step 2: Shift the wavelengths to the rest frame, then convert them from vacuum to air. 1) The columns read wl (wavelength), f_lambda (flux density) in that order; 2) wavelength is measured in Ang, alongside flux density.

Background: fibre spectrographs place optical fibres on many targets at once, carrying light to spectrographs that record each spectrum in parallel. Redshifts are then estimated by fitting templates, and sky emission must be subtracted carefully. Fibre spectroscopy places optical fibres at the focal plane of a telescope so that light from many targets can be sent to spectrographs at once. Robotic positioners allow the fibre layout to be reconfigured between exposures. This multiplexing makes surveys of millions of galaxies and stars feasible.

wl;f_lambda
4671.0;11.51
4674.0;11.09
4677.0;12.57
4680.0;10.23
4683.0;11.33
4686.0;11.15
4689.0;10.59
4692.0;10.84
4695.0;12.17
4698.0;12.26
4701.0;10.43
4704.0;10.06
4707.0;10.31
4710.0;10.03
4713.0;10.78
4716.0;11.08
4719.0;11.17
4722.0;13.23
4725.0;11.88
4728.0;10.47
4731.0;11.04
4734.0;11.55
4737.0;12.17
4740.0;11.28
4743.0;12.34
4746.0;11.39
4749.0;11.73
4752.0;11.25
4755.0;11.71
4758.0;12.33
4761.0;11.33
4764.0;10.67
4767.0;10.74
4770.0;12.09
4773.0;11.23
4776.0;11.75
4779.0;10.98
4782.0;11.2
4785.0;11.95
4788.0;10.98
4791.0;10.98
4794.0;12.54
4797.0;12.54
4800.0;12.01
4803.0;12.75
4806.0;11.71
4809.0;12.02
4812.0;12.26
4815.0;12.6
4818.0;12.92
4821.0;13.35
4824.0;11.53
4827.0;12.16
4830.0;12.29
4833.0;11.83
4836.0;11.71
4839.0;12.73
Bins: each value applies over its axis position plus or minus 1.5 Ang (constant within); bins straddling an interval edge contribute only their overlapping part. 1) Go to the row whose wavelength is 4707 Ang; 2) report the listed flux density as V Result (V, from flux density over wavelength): 10.31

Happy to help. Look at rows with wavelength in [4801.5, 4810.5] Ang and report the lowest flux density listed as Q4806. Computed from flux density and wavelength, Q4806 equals 11.71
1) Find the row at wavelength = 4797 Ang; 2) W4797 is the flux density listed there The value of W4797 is 12.54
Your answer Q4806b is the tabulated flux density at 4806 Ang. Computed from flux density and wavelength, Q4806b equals 11.71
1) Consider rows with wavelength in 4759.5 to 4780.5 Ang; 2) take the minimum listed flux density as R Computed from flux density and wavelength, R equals 10.67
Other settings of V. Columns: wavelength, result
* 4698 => 12.26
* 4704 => 10.06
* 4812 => 12.26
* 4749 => 11.73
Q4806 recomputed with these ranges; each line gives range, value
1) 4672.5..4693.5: 10.23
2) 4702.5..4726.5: 10.03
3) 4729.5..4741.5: 11.04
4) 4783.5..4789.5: 10.98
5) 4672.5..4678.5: 11.09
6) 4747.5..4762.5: 11.25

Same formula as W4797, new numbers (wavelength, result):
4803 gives 12.75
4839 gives 12.73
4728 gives 10.47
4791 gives 10.98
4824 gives 11.53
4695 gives 12.17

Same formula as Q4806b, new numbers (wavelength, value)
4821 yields 13.35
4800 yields 12.01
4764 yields 10.67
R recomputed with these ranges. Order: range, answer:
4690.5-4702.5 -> 10.43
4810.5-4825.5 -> 11.53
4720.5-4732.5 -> 10.47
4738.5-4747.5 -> 11.28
